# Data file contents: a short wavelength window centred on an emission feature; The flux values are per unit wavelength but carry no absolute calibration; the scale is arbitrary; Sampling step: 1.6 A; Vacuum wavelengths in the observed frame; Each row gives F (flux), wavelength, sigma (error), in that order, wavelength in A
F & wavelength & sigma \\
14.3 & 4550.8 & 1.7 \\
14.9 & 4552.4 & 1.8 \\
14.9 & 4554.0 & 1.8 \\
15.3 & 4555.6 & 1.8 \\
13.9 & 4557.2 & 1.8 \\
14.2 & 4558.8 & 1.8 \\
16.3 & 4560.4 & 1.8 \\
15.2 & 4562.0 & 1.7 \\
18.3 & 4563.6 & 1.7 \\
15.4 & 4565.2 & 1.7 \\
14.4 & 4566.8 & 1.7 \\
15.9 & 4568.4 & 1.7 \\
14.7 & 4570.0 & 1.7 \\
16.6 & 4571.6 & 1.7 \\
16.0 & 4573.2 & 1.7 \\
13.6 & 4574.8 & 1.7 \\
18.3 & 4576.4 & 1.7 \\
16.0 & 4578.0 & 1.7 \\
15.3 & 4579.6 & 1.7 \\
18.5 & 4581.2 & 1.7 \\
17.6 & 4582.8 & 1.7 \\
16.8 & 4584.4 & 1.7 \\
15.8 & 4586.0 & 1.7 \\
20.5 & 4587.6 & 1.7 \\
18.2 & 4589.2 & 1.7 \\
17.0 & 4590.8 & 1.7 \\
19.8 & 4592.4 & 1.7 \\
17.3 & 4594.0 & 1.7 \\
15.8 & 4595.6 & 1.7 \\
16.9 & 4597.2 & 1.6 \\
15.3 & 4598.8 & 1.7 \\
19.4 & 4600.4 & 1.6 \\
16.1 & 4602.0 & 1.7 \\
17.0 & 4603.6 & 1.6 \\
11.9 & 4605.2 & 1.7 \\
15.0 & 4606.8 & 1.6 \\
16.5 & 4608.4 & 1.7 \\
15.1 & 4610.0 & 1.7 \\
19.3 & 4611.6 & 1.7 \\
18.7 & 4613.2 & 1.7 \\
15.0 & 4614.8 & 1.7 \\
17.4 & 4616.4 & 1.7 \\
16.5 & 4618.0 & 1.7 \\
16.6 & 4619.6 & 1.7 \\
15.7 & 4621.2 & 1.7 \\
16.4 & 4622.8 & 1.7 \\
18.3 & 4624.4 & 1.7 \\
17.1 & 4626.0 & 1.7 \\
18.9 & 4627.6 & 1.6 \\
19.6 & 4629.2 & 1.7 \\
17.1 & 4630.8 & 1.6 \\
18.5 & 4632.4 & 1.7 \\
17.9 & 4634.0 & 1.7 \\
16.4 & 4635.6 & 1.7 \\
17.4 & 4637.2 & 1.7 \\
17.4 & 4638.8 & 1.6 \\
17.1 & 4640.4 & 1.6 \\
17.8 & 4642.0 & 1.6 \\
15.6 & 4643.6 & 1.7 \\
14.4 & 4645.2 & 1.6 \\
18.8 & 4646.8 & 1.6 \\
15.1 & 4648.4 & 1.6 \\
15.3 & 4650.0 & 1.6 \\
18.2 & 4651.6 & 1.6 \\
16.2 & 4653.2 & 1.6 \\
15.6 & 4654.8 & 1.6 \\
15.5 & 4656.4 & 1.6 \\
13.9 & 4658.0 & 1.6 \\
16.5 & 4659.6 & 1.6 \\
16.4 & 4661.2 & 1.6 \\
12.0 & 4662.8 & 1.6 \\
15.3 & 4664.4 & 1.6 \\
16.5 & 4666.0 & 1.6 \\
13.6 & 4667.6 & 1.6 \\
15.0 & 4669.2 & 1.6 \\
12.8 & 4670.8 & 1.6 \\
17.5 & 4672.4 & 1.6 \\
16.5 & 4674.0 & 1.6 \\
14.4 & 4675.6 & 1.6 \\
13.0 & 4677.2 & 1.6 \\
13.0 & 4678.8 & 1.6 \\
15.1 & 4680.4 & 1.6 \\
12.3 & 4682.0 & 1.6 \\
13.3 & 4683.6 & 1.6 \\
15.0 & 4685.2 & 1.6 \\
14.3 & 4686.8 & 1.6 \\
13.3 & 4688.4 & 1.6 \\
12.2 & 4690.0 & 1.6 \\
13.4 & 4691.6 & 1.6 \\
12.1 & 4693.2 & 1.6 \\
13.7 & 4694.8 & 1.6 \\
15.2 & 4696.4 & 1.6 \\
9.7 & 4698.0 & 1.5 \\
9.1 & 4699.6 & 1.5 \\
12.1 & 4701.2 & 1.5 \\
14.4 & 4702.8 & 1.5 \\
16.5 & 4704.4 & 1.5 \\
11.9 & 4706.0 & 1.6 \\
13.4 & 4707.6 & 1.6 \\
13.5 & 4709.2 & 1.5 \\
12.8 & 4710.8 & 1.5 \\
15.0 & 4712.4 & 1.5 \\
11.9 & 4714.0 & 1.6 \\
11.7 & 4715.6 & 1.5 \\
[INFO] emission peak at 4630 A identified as C III] 1909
